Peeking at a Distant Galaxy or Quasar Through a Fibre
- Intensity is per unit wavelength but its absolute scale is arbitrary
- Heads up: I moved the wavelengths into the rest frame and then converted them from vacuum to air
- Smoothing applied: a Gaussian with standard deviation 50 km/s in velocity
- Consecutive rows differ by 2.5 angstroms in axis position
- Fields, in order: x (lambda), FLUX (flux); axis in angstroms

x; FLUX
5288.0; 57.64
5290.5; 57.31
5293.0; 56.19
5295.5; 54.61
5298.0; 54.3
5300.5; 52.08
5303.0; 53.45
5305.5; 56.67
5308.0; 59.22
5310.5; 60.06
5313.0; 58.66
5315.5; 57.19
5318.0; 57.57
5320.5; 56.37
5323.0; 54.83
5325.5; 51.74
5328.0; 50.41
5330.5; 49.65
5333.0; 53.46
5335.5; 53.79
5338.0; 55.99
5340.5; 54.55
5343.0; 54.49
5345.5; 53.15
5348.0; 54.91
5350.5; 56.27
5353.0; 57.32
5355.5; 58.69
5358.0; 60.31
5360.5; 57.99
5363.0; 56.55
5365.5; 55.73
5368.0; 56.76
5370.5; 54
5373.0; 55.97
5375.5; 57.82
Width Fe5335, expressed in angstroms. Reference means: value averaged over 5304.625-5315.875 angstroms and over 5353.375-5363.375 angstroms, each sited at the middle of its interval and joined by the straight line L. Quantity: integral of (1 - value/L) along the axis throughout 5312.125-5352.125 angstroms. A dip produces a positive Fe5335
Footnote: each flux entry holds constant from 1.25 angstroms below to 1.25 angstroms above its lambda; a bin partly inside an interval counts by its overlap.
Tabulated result 2.7 angstroms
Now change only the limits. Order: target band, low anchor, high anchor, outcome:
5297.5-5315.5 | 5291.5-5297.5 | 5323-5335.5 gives -0.8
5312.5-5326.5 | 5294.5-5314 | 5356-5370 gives 0.1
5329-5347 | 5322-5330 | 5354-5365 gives 0.2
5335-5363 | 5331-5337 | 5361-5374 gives -0.9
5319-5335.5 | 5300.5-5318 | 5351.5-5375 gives 1.2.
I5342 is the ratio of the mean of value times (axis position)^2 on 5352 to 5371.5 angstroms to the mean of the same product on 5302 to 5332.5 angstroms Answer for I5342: 1.0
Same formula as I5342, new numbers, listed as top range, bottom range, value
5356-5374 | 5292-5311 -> 1.05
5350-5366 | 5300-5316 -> 1.03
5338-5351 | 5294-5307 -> 1.02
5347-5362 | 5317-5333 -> 1.09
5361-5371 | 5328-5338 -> 1.08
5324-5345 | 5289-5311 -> 0.96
